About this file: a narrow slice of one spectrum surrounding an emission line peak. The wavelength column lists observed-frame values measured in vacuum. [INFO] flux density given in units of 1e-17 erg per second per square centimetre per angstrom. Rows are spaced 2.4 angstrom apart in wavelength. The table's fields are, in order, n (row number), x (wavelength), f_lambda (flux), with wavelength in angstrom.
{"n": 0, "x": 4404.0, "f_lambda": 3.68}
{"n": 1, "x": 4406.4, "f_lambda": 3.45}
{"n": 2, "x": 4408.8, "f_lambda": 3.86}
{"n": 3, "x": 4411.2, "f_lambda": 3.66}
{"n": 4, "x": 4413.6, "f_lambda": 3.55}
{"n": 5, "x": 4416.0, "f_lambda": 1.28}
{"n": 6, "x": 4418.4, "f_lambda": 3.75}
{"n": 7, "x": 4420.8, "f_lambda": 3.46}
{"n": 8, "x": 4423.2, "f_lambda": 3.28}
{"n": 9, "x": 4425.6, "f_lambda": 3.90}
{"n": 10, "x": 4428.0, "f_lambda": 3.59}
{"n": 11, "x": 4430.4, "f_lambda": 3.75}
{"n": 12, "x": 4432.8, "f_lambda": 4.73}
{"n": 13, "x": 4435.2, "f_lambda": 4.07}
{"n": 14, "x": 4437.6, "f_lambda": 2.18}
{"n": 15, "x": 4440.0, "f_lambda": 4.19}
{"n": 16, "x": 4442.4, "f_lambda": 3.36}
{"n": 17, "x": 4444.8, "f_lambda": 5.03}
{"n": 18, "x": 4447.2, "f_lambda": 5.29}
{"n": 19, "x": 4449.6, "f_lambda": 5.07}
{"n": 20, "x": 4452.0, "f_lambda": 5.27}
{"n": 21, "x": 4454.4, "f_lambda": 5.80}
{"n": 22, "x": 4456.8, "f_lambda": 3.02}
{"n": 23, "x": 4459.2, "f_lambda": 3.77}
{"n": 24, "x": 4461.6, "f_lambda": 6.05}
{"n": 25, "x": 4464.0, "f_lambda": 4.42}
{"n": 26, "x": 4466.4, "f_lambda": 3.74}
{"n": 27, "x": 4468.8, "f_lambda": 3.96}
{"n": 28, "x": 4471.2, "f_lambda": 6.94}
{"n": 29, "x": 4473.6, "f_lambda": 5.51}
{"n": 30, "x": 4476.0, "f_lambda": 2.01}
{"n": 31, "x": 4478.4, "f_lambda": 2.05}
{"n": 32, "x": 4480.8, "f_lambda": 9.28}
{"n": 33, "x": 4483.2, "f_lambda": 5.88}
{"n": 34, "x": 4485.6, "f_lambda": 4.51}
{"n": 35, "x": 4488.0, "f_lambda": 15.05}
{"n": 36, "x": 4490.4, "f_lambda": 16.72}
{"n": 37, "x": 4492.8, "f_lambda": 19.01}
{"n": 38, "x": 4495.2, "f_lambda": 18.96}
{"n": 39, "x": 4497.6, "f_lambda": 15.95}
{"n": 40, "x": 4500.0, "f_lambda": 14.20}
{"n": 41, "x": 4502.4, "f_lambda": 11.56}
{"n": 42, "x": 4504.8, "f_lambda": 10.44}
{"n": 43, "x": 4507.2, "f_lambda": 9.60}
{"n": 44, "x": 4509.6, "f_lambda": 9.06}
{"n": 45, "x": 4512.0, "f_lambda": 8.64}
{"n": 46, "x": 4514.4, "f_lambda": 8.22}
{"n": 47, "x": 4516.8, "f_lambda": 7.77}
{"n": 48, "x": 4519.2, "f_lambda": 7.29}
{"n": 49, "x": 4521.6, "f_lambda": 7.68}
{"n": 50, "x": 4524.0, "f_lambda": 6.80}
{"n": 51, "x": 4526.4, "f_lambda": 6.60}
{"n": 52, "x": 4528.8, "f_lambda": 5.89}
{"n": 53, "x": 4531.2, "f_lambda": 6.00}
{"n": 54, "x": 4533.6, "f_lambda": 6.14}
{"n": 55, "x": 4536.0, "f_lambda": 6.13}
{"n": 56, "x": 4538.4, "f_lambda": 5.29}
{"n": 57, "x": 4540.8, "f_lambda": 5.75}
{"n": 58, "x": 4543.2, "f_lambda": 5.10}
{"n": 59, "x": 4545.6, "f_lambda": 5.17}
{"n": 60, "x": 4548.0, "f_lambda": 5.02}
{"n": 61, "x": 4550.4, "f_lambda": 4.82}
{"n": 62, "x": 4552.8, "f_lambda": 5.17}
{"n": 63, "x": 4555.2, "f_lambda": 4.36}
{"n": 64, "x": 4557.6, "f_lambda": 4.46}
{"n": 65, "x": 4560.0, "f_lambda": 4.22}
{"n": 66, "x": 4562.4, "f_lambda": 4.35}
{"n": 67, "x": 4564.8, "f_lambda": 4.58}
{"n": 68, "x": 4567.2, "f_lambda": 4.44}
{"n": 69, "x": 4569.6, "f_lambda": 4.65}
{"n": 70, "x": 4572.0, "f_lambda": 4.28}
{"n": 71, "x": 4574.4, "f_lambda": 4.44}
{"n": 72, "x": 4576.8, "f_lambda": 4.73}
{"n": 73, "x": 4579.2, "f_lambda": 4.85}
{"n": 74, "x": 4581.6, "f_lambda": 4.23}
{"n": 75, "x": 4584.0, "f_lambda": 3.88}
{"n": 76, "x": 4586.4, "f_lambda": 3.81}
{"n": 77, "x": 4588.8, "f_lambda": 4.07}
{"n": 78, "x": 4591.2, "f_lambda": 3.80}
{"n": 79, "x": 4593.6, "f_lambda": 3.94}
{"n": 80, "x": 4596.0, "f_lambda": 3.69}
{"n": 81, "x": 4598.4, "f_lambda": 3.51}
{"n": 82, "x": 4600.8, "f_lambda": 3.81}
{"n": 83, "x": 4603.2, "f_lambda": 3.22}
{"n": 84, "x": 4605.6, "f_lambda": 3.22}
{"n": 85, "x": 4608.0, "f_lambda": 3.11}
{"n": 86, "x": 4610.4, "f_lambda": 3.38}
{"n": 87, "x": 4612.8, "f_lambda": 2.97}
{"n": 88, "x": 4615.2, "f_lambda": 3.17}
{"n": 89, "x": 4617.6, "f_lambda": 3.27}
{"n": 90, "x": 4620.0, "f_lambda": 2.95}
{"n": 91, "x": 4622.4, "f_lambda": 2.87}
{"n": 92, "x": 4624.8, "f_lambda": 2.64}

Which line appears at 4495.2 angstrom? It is Lyman alpha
